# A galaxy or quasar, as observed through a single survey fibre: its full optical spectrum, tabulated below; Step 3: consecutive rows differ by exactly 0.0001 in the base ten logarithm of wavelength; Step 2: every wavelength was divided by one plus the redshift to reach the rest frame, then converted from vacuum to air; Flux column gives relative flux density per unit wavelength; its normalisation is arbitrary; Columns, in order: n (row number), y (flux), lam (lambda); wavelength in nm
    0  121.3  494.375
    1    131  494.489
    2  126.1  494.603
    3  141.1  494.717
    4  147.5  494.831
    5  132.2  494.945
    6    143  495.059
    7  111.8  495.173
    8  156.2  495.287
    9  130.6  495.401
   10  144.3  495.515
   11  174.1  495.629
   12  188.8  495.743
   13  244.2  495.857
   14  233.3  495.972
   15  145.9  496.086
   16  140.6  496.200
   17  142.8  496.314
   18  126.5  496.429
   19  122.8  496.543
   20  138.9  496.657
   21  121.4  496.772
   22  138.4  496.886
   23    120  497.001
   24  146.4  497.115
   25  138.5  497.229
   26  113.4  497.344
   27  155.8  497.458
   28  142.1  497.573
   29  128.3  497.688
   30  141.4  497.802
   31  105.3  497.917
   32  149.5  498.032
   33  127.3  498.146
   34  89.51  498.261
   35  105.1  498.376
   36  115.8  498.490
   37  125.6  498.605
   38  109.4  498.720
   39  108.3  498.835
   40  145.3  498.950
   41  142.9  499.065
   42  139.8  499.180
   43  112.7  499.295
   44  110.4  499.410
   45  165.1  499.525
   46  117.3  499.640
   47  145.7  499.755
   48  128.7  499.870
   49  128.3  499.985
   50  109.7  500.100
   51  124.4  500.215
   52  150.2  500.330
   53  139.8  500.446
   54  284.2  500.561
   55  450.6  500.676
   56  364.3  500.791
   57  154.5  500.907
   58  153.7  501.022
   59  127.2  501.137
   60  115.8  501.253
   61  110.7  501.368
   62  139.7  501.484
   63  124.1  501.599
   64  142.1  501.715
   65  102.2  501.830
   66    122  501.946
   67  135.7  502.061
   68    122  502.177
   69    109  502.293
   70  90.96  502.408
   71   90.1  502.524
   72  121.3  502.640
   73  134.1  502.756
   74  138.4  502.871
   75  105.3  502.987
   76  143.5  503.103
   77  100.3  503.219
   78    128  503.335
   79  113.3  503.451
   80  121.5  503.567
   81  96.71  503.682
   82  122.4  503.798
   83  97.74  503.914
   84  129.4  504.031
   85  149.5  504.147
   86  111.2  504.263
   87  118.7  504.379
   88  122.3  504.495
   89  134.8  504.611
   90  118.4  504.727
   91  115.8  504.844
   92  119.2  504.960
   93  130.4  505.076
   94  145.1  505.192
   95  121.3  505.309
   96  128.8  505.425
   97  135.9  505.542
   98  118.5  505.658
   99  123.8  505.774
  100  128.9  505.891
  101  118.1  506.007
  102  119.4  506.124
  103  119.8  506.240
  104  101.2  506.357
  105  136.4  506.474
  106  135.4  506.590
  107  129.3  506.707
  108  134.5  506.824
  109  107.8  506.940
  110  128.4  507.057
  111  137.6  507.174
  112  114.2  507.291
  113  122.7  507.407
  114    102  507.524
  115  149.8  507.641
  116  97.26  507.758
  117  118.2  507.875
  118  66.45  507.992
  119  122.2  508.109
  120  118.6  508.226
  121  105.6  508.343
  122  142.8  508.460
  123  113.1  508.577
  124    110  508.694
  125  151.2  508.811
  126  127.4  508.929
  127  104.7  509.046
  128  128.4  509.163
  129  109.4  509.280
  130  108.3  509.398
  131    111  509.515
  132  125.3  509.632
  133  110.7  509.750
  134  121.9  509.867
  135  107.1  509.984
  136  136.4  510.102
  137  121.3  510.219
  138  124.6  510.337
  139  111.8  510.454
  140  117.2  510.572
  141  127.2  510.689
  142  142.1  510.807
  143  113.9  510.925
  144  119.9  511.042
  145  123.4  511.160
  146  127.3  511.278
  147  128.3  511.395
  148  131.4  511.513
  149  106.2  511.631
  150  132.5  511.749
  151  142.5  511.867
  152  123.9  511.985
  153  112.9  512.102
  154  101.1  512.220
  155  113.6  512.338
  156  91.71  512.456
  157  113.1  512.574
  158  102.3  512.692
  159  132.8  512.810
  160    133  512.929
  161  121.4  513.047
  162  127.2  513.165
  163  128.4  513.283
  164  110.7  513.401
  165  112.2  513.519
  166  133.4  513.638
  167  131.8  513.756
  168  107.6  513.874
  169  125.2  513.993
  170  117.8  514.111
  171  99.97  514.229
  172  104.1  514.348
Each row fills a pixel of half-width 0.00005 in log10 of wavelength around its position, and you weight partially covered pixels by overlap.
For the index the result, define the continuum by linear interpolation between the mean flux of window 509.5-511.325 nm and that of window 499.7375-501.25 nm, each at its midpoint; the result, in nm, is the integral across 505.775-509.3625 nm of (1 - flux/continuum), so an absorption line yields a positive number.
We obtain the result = 0.519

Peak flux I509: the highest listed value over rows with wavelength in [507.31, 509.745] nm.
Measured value 151.2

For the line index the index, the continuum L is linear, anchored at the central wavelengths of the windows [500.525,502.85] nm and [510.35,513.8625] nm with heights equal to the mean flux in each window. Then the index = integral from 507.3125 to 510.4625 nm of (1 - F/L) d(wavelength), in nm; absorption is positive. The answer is 0.36 nm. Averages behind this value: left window 158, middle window 117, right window 121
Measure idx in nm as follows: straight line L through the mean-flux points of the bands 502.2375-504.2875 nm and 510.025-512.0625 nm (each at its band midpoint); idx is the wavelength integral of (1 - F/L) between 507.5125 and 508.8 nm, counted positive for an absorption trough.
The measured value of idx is 0.07 nm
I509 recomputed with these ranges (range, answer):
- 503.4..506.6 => 149.5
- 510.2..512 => 142.5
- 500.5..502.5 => 450.6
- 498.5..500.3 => 165.1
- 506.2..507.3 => 137.6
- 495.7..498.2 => 244.2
